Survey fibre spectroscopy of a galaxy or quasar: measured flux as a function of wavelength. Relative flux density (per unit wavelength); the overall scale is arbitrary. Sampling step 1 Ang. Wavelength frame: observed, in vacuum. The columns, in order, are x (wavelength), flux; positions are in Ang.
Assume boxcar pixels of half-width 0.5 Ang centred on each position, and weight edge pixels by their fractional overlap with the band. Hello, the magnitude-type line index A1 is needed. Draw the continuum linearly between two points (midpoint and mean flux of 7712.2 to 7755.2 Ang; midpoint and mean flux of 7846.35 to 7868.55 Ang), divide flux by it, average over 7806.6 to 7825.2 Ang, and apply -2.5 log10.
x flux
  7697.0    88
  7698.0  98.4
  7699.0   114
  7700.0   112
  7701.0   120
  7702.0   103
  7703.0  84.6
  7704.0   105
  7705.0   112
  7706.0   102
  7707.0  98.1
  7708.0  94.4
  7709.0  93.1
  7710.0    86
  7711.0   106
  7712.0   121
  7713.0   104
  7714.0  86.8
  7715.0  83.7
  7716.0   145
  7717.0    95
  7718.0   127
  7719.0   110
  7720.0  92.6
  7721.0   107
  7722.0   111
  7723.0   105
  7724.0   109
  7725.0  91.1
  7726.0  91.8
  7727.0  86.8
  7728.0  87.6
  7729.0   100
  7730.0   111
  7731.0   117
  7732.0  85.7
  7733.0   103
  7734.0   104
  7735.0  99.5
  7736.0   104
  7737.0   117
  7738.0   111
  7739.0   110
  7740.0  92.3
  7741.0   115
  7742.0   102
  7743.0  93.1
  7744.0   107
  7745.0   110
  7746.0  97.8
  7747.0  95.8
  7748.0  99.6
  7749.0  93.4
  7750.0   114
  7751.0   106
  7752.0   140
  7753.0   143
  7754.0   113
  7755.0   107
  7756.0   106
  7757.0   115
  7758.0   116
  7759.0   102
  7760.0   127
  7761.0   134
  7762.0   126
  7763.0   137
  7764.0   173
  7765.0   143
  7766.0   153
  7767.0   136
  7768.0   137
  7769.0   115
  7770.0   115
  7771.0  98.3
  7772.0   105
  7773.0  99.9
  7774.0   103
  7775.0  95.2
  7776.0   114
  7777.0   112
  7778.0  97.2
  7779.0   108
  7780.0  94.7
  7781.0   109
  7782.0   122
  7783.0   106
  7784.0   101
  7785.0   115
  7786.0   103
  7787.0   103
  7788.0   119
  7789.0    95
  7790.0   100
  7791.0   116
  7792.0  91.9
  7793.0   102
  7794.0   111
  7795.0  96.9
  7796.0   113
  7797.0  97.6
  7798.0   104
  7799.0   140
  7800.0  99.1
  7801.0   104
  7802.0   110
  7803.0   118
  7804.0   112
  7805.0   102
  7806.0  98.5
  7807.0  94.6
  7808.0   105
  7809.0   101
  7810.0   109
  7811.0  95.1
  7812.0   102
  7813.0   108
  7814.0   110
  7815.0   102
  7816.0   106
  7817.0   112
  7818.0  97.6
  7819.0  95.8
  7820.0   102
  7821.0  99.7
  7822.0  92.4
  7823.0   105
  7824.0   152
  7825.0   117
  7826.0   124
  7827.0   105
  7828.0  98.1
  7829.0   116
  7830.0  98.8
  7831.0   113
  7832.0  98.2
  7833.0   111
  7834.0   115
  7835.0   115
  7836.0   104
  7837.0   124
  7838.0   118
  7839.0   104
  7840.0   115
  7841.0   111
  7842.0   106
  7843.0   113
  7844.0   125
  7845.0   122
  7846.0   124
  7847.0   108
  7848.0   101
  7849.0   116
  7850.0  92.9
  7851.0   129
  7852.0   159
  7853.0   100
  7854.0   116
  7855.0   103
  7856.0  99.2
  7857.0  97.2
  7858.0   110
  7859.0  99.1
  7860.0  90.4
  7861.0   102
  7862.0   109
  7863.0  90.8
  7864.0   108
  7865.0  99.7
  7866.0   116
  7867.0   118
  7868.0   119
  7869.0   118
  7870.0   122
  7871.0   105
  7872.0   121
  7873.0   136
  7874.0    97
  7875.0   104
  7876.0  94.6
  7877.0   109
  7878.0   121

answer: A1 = 0.02 mag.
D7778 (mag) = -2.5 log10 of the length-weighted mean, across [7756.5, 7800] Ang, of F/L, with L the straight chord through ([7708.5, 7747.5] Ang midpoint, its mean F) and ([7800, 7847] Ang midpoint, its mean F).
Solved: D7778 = -0.08 mag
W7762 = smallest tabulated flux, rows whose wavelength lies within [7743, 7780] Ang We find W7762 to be 93.1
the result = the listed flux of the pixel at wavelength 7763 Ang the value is 137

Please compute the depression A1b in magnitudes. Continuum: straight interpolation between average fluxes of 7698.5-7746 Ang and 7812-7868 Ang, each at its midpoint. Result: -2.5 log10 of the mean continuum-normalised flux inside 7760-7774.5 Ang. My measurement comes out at -0.197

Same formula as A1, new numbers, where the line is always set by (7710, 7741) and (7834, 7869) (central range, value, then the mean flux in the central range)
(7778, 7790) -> 0.01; 106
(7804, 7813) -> 0.07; 102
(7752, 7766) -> -0.21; 128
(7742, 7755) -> -0.04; 109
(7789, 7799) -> 0.03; 105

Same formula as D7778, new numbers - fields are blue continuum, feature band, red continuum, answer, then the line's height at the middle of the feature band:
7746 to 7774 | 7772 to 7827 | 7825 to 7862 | 0.09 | 115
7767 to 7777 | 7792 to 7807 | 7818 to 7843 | 0.03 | 110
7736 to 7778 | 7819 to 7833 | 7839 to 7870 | 0.03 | 112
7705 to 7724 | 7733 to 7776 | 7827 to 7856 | -0.08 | 107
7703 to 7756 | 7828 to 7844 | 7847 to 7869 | -0.03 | 108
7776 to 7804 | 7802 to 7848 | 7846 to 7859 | 0.00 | 109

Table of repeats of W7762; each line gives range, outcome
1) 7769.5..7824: 91.9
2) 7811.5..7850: 92.4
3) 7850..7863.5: 90.4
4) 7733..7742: 92.3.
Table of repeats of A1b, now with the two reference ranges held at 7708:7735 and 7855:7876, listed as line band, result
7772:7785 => -0.01 mag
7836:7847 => -0.08 mag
